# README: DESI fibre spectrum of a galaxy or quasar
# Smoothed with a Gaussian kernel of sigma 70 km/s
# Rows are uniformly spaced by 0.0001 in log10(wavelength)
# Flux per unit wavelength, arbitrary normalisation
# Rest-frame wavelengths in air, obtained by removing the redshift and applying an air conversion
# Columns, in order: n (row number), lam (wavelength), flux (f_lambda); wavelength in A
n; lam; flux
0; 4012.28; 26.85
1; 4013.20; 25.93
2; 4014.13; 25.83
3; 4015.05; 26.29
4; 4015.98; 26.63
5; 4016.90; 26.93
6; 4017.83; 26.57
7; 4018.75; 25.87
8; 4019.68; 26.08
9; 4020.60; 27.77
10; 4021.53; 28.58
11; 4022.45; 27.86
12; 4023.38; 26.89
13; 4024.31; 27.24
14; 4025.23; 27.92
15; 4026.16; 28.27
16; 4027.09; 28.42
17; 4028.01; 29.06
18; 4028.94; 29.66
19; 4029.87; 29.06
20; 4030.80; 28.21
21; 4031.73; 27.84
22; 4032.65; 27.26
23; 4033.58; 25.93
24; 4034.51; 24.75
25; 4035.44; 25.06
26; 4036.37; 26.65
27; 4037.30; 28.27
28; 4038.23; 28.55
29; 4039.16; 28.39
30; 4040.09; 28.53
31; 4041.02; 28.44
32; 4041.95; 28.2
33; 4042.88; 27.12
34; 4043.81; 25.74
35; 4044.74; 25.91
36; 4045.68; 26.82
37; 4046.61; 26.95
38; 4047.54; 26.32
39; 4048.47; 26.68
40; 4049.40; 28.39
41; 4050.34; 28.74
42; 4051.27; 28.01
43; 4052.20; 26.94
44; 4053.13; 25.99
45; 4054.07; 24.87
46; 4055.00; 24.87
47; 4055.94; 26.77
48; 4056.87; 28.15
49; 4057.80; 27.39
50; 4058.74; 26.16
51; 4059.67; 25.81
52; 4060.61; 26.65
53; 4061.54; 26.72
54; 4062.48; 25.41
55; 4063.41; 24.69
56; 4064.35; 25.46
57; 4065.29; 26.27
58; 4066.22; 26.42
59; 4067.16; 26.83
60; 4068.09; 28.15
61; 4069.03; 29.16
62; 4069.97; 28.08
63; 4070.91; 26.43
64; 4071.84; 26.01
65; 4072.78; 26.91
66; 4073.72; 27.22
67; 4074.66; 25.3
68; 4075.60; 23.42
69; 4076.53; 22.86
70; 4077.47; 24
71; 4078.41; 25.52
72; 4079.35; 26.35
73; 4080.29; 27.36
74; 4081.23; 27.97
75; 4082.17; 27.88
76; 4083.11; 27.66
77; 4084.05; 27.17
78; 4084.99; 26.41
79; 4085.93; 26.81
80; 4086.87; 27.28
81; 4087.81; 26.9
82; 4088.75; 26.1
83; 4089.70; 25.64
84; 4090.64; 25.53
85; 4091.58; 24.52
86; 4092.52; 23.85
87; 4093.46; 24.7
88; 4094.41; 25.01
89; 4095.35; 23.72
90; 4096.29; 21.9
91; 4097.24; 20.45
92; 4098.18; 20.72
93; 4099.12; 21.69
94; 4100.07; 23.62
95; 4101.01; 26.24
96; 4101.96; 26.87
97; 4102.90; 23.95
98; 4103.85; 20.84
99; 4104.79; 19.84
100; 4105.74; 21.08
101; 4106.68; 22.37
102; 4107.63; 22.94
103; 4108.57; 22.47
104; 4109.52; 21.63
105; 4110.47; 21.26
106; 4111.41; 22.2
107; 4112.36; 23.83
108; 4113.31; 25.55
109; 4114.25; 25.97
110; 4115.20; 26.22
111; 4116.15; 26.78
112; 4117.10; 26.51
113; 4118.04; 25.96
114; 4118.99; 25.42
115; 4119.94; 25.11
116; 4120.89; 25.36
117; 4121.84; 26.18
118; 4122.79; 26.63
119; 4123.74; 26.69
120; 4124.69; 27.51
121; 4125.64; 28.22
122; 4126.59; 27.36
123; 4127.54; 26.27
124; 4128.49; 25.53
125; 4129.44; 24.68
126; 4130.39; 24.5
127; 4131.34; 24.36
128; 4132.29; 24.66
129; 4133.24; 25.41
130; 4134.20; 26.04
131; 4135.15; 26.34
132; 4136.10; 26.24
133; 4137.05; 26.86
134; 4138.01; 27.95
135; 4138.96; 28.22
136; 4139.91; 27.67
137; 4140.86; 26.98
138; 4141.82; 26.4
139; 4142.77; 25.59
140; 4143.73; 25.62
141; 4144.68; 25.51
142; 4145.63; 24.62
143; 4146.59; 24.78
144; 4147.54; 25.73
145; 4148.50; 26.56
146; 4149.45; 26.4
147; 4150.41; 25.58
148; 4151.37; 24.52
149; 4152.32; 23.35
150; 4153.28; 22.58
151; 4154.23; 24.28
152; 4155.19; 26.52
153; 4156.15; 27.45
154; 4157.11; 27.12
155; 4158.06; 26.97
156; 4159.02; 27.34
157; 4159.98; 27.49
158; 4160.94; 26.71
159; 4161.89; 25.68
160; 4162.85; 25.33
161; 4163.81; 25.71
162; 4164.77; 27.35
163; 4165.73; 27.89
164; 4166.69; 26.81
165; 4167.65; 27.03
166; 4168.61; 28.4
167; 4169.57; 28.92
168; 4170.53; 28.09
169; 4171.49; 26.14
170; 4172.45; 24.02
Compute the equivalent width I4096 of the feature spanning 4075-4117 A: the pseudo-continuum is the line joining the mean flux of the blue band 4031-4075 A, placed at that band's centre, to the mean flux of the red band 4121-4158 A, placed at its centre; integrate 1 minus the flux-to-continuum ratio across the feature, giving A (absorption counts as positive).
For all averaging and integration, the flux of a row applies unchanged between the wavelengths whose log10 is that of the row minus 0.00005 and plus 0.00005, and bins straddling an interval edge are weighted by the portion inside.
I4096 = 3.1 A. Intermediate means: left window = 26.8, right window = 26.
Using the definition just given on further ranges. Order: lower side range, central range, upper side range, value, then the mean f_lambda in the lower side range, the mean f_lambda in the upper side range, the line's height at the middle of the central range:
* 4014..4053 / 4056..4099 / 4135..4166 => 1.7 A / 27.4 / 26.1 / 26.9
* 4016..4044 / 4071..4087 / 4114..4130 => 0.4 A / 27.5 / 26.2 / 26.8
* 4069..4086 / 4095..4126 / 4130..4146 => 2.5 A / 26.4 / 26.1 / 26.2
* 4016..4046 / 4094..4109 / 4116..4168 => 2.2 A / 27.4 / 26.1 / 26.6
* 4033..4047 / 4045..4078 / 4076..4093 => 0.2 A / 27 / 26.1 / 26.6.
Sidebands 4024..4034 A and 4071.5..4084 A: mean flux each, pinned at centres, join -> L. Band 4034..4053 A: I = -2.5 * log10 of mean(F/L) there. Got 0.01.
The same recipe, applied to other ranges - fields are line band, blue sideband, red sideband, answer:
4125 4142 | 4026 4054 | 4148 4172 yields 0.012 mag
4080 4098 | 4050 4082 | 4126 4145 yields 0.033 mag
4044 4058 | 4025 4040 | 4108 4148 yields 0.020 mag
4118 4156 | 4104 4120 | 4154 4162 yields -0.022 mag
